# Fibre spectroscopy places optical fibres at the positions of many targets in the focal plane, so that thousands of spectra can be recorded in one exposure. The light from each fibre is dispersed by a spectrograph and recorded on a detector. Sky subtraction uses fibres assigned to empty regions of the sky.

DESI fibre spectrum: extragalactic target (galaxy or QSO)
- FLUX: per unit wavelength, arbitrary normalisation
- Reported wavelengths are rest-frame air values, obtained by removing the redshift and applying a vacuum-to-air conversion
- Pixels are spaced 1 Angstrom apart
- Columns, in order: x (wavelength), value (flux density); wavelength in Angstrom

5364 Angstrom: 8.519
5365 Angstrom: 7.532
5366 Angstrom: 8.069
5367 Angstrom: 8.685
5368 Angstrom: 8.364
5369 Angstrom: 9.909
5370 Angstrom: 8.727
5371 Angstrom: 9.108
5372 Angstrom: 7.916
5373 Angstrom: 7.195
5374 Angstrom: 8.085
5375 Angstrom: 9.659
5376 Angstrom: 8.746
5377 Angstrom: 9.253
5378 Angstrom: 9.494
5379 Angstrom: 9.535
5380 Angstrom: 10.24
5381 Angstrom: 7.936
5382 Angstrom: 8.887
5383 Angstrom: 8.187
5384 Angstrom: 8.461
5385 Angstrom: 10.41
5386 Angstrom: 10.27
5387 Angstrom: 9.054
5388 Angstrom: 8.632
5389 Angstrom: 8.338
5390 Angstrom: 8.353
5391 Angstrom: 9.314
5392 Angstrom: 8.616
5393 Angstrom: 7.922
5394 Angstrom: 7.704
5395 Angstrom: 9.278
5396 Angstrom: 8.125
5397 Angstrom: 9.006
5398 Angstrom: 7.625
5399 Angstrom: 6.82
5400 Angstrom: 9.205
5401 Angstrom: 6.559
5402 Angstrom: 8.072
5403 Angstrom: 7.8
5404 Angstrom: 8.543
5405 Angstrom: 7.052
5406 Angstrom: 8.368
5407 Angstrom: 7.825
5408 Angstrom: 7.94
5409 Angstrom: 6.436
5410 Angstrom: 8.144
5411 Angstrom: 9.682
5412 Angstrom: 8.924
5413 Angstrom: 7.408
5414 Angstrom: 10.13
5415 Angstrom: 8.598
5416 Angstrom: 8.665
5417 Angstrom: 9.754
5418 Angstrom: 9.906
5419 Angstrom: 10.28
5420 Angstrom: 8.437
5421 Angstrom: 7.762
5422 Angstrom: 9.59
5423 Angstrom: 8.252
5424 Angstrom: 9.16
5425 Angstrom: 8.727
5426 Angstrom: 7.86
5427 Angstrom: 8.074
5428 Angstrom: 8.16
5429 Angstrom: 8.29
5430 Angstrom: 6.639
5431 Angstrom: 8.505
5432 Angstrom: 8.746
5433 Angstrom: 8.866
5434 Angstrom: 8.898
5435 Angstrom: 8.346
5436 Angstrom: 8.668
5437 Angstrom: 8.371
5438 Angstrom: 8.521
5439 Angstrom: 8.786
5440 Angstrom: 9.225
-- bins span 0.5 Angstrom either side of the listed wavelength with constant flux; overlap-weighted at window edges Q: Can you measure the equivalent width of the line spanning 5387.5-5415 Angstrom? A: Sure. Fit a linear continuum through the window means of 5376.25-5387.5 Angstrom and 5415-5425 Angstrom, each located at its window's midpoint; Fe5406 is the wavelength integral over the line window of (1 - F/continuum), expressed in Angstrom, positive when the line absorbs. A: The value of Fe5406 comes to 2.8 Angstrom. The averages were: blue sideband 9.24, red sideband 9.05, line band 8.22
